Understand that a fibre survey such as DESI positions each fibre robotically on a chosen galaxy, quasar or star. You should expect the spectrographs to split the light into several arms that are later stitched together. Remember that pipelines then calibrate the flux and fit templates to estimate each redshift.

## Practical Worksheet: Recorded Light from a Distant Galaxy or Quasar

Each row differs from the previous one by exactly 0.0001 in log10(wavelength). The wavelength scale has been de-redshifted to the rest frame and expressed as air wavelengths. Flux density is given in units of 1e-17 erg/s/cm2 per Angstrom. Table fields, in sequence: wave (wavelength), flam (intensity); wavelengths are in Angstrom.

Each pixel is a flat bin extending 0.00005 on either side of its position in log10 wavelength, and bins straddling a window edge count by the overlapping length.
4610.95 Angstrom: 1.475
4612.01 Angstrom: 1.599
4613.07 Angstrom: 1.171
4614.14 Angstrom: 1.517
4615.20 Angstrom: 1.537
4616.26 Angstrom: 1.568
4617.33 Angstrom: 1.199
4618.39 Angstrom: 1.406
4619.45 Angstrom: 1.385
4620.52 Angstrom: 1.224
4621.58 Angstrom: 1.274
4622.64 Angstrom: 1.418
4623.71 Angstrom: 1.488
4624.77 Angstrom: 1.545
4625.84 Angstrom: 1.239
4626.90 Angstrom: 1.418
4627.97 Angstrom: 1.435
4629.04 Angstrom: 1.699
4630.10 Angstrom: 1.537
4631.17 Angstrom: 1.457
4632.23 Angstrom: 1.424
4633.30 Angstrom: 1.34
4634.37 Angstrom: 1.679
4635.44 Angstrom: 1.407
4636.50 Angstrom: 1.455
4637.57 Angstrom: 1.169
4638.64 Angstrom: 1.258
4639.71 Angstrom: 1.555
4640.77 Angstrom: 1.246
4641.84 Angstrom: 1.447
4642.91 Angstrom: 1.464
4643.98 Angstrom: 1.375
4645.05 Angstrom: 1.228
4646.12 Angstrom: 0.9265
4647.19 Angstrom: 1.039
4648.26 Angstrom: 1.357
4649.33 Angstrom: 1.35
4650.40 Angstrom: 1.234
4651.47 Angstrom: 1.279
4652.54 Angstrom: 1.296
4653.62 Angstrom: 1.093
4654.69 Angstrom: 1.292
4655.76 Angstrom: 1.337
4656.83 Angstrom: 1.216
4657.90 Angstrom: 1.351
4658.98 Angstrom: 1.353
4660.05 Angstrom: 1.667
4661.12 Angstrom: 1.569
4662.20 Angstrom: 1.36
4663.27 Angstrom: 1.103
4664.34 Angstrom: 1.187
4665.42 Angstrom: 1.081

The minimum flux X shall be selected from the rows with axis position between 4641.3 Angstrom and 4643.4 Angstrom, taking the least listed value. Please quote 1.447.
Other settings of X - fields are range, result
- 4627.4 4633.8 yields 1.34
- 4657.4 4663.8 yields 1.103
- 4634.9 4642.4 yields 1.169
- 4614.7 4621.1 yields 1.199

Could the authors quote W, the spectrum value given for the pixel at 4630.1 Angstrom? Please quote 1.537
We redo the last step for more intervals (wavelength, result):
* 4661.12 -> 1.569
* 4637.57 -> 1.169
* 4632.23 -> 1.424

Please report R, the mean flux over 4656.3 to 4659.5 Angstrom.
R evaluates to 1.3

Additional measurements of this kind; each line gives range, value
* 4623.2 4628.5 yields 1.42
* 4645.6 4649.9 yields 1.17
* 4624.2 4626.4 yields 1.4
